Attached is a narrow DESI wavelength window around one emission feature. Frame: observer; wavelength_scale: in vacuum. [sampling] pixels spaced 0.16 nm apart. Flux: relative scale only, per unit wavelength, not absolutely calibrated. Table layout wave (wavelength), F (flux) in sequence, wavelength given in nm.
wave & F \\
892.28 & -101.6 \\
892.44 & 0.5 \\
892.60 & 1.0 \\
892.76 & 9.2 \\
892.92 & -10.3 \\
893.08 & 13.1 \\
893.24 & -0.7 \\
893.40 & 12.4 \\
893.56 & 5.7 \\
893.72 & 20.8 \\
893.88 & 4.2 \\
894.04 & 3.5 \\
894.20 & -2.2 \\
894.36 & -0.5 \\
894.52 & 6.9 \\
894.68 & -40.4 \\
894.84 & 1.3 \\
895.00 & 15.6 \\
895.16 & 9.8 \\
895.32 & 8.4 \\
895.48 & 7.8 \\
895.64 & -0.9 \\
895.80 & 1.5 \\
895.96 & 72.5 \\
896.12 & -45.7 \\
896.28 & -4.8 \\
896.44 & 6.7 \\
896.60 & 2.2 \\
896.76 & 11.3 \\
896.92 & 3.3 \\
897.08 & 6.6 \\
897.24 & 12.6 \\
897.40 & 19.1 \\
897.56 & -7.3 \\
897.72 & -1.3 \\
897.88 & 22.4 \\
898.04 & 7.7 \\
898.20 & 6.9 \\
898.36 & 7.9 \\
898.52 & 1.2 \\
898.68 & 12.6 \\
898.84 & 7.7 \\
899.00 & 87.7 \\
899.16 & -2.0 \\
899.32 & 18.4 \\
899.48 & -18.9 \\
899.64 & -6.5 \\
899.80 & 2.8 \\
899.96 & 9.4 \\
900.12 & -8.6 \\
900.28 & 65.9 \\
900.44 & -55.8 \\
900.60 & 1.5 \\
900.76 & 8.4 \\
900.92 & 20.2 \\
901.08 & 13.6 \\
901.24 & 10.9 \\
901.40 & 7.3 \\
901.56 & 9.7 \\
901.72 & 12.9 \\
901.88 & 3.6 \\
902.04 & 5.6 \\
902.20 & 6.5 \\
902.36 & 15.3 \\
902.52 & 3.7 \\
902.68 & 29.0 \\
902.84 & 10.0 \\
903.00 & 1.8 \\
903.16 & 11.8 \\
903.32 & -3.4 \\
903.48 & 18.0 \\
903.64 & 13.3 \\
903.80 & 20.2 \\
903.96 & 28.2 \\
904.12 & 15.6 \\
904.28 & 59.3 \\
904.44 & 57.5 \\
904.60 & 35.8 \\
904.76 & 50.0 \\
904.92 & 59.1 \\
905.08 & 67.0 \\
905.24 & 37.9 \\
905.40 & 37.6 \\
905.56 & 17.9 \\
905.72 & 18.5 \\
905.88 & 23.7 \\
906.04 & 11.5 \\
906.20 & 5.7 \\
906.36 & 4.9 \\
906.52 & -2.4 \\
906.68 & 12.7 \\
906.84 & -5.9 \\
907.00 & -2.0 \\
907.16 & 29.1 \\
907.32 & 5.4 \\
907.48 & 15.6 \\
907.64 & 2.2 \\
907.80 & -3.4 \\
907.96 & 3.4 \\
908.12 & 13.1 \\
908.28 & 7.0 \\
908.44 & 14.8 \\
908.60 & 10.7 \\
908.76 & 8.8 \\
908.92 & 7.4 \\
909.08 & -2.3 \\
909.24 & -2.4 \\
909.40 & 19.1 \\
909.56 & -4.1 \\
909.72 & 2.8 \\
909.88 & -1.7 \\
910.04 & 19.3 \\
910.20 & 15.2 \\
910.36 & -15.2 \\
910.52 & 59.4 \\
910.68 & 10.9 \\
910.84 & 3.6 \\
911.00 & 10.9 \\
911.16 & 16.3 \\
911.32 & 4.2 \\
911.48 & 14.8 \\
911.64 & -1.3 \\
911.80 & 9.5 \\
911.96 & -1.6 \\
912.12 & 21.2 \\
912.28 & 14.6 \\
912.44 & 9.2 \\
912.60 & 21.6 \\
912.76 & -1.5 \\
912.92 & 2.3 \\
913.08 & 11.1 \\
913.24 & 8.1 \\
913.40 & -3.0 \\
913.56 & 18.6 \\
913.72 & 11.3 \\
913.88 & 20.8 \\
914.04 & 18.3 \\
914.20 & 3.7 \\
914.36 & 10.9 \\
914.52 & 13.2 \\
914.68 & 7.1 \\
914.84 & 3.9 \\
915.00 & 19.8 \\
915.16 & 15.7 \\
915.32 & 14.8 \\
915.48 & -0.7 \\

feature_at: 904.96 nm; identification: [O II]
